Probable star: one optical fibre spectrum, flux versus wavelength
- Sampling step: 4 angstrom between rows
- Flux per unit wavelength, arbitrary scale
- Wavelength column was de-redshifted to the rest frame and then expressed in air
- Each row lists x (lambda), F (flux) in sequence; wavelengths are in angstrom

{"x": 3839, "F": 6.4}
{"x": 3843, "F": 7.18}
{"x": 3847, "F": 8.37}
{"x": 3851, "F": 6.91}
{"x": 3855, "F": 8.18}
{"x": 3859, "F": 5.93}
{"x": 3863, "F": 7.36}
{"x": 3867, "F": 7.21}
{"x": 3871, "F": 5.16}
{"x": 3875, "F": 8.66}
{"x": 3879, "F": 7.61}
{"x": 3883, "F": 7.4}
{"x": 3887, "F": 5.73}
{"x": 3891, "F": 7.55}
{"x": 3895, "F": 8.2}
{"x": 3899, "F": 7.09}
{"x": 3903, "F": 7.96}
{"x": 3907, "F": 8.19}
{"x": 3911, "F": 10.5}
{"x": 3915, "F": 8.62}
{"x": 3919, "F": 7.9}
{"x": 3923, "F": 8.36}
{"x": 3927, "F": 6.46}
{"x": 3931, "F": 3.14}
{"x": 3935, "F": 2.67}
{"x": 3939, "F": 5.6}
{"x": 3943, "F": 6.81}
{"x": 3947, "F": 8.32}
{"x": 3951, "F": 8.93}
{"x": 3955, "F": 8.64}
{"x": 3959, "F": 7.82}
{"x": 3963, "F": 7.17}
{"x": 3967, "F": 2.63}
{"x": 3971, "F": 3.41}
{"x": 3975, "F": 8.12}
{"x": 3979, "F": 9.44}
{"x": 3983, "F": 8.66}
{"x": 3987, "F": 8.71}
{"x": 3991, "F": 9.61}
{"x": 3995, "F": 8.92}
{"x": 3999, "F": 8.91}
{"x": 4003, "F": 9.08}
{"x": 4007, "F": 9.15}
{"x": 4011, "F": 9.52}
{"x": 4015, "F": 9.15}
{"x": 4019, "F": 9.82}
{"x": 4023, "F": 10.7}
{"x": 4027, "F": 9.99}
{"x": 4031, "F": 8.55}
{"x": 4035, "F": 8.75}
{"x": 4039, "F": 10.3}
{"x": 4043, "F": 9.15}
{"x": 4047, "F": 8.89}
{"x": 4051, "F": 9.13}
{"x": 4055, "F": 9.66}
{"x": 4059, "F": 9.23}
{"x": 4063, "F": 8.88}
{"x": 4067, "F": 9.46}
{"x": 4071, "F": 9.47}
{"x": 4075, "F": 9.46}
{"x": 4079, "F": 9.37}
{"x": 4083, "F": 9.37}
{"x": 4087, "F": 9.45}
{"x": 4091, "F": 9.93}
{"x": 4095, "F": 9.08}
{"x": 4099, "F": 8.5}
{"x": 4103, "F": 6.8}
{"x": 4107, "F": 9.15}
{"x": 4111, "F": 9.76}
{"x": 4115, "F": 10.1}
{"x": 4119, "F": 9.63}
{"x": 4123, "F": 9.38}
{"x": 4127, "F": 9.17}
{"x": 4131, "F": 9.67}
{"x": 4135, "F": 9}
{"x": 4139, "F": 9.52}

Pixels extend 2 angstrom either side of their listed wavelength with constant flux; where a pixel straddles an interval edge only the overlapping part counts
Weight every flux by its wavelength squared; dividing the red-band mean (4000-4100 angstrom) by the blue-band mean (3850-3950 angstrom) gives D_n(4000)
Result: 1.42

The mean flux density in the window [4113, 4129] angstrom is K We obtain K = 9.57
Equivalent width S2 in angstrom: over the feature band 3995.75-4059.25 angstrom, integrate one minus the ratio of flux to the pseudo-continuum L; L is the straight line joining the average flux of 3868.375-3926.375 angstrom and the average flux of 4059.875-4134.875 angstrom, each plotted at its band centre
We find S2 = -4.71 angstrom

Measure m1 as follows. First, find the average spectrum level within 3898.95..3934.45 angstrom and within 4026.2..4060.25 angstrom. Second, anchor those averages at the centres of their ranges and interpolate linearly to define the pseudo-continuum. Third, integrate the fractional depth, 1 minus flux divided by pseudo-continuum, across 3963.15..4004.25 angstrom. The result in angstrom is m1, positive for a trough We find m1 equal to 3.56 angstrom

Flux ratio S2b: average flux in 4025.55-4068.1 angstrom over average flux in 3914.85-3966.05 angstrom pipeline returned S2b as 1.36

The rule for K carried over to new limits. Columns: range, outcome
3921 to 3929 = 7.41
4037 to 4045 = 9.73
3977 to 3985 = 9.05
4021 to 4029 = 10.3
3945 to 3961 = 8.43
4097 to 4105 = 7.65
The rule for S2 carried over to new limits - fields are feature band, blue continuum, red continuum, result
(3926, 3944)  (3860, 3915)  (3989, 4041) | 7.7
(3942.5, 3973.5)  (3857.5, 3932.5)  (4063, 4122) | 4.7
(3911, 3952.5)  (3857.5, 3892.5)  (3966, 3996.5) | 2.5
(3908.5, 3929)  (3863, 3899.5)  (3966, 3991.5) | -3.2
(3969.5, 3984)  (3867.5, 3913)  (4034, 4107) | 1.6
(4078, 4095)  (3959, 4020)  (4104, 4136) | -0.8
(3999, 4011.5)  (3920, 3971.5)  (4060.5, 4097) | -2.5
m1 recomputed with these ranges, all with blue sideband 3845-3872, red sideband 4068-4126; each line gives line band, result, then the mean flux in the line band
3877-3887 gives 0.20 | 7.15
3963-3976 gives 5.24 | 4.84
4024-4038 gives -1.05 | 9.3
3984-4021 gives -3.53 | 9.19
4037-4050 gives -0.98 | 9.42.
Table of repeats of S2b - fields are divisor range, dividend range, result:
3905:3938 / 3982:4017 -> 1.31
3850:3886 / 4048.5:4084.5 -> 1.31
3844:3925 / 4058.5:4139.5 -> 1.21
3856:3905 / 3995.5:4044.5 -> 1.31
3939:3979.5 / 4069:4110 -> 1.30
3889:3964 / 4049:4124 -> 1.26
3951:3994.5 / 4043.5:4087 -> 1.23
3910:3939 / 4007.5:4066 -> 1.43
